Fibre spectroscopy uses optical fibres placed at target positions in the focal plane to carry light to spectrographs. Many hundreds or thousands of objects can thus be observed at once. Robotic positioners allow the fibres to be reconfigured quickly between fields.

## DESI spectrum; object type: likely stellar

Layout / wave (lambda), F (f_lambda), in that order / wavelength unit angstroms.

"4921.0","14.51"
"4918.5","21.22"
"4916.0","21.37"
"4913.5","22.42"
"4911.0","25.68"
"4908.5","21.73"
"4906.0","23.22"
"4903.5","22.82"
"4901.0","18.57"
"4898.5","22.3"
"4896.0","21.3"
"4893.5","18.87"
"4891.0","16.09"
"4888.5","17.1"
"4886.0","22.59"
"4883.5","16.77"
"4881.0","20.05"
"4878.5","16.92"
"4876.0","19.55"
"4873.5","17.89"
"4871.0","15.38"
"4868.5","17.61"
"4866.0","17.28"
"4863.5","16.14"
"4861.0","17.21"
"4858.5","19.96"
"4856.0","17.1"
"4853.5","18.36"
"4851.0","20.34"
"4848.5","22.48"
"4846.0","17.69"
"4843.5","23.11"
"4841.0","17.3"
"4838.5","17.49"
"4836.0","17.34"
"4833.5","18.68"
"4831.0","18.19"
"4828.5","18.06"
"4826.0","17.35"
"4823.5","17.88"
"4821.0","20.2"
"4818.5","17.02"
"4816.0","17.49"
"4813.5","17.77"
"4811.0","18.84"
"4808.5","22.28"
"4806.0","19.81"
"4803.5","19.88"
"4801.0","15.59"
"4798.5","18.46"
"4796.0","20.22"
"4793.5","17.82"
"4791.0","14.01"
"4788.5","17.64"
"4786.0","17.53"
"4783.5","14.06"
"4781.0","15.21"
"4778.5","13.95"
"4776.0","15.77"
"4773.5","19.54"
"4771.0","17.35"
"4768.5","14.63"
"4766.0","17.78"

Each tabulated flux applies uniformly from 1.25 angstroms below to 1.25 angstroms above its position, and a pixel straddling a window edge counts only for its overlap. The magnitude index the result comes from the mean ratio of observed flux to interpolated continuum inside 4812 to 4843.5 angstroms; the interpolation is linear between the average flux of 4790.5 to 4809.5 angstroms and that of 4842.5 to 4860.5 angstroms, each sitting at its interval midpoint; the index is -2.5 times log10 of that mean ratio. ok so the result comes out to 0.064 mag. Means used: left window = 18.6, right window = 19.7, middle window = 18.1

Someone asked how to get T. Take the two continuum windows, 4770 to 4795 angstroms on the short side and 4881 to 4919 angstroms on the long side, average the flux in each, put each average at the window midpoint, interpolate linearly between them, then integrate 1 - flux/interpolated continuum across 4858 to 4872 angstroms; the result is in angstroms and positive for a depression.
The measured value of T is 1.6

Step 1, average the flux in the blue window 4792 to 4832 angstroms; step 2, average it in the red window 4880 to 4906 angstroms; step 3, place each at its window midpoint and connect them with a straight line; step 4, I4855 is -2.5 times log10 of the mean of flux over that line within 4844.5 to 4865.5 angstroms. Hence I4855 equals 0.031 mag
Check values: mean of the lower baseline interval 18.5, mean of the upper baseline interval 19.8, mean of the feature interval 18.7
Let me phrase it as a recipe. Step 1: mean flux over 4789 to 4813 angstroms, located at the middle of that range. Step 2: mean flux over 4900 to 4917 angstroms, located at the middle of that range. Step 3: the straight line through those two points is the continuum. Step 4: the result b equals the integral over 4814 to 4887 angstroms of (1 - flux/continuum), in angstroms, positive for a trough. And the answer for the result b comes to 6.7 angstroms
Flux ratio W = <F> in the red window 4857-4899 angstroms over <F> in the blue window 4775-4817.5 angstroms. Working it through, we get 1.1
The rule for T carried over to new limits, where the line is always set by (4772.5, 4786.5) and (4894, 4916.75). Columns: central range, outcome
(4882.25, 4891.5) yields 1.2 angstroms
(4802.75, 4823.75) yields -1.8 angstroms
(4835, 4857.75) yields 0.1 angstroms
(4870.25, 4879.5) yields 1.4 angstroms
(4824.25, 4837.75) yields 0.4 angstroms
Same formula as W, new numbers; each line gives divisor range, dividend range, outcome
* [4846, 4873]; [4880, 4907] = 1.10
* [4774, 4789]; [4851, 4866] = 1.14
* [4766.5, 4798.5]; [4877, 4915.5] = 1.23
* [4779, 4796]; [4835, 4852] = 1.19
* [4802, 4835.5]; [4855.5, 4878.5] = 0.94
